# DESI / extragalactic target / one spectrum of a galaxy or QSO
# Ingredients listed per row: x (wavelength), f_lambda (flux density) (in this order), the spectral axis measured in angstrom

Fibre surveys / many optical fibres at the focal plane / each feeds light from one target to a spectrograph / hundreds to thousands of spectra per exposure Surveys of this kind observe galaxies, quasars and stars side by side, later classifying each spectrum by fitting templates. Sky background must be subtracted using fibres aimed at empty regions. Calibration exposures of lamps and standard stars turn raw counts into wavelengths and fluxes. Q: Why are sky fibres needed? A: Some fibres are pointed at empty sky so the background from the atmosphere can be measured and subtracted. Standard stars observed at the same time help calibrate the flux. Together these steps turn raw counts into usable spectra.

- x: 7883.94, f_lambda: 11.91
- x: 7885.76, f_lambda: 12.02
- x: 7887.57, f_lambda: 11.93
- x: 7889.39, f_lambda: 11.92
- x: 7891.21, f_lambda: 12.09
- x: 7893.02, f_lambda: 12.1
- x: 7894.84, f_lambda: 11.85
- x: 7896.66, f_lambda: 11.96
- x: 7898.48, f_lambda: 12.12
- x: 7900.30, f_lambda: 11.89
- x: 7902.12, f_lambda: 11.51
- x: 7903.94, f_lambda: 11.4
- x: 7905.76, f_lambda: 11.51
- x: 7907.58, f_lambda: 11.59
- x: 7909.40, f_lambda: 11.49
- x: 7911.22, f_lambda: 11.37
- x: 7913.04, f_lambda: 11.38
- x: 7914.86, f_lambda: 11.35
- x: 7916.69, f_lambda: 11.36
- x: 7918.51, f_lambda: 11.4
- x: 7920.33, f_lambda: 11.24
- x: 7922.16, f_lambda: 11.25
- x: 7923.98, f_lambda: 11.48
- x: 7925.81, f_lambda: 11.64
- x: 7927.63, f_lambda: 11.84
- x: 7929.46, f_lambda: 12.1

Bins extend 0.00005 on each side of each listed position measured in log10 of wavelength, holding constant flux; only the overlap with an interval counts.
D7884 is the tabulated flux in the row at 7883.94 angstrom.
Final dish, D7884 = 11.91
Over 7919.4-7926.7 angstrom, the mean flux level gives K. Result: 11.4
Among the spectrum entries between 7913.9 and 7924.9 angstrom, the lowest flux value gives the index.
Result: 11.24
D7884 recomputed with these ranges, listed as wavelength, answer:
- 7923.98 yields 11.48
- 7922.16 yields 11.25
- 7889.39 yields 11.92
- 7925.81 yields 11.64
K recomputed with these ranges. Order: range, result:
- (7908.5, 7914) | 11.4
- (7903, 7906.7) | 11.5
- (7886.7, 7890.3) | 11.9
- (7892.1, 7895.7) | 12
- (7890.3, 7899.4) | 12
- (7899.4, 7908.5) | 11.6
